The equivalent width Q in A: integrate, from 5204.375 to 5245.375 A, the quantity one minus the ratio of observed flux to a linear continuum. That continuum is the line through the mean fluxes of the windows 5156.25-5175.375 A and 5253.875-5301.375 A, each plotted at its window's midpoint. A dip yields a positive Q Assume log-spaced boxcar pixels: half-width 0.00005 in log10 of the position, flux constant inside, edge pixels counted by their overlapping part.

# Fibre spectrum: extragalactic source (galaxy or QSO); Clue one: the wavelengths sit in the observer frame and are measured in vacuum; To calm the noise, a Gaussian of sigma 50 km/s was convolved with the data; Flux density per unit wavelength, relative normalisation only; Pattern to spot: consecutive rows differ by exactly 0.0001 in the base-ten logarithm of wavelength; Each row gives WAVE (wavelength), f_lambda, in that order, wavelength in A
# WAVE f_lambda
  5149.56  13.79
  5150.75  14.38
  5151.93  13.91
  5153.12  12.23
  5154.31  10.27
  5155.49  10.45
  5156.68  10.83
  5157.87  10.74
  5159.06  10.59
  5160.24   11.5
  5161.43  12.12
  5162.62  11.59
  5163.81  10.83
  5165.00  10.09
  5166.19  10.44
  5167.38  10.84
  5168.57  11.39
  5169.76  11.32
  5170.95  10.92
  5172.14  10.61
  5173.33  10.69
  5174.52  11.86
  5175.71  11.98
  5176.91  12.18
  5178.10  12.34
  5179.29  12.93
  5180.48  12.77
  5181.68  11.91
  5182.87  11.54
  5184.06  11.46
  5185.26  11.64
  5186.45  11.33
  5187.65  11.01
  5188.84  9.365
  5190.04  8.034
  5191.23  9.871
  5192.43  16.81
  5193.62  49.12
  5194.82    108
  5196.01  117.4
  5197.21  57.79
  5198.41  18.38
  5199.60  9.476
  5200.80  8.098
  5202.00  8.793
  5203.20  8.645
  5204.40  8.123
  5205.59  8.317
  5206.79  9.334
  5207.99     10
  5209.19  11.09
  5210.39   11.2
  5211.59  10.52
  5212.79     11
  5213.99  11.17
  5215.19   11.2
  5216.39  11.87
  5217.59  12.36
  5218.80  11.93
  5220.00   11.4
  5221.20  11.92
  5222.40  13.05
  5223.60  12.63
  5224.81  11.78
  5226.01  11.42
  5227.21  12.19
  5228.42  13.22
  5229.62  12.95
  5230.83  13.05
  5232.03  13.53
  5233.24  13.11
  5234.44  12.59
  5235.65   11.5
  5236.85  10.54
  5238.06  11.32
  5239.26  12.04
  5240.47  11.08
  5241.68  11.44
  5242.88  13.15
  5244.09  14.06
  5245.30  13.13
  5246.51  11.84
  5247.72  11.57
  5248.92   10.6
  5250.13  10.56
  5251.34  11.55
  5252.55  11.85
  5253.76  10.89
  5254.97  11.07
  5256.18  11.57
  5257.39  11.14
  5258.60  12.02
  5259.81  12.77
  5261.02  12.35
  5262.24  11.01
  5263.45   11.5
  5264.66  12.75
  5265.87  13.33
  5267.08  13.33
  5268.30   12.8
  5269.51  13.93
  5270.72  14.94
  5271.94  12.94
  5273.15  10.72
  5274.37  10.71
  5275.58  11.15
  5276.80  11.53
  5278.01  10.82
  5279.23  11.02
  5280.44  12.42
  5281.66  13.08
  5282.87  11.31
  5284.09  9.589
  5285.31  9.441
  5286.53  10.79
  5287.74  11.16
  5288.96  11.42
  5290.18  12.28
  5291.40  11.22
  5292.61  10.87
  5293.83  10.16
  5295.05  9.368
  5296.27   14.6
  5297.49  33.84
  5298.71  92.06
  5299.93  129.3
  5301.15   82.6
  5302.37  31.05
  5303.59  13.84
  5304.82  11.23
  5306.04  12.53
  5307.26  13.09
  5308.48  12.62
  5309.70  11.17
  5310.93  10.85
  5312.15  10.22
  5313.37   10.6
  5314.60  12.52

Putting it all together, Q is 9.1 A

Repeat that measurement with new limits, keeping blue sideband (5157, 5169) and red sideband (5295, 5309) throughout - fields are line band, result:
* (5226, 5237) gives 5.5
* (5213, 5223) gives 4.7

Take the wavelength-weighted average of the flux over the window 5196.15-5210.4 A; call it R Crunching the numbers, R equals 17.5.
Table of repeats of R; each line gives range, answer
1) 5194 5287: 14.9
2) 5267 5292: 11.7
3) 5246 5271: 12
